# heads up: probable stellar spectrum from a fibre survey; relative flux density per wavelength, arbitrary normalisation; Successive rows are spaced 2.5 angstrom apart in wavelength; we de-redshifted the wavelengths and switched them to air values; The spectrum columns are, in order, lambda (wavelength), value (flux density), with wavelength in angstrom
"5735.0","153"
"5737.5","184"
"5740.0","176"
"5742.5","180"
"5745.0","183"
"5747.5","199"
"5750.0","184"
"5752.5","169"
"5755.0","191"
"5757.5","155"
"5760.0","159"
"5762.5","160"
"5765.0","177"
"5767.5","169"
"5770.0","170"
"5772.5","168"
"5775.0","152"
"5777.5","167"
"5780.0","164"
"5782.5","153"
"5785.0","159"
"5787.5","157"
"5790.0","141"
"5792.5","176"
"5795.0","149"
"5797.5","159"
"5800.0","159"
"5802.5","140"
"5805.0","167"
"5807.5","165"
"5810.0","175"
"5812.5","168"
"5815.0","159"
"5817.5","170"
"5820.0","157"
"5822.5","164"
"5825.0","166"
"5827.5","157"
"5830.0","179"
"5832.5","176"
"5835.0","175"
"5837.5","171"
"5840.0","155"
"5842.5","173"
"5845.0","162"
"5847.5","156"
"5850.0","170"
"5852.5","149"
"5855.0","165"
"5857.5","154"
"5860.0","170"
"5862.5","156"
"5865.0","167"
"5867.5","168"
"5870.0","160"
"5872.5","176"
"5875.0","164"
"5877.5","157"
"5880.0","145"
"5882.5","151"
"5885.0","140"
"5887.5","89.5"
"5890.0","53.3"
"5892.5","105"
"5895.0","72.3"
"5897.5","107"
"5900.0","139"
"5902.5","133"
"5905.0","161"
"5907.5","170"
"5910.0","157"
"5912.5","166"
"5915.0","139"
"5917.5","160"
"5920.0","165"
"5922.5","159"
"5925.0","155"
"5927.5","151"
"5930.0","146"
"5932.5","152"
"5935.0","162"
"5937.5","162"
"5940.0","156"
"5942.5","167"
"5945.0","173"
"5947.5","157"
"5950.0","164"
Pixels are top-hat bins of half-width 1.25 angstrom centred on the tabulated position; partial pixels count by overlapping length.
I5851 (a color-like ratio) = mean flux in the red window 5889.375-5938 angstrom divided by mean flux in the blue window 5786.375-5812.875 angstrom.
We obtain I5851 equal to 0.9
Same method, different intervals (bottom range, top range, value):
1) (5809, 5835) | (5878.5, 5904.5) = 0.69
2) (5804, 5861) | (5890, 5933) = 0.85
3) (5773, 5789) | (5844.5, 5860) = 1.01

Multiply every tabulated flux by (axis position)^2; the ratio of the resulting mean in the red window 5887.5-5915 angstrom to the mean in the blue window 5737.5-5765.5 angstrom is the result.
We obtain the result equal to 0.7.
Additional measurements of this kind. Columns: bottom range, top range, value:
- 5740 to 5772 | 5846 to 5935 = 0.88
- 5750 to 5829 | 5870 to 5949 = 0.93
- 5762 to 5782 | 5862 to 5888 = 0.96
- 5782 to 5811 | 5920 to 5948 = 1.05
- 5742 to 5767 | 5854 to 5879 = 0.97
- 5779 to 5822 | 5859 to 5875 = 1.06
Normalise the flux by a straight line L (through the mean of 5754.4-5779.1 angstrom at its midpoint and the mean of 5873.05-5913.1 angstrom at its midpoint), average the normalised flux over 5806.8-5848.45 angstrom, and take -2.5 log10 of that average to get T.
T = -0.12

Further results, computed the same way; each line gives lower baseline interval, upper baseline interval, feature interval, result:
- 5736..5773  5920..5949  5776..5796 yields 0.09 mag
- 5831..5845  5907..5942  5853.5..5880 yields 0.02 mag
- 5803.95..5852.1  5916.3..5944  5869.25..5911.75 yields 0.20 mag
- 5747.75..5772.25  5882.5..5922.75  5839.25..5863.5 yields -0.11 mag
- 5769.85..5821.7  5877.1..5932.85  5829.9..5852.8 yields -0.11 mag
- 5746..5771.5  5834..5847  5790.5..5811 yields 0.06 mag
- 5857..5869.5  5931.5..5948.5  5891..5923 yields 0.16 mag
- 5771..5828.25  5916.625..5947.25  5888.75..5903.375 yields 0.50 mag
